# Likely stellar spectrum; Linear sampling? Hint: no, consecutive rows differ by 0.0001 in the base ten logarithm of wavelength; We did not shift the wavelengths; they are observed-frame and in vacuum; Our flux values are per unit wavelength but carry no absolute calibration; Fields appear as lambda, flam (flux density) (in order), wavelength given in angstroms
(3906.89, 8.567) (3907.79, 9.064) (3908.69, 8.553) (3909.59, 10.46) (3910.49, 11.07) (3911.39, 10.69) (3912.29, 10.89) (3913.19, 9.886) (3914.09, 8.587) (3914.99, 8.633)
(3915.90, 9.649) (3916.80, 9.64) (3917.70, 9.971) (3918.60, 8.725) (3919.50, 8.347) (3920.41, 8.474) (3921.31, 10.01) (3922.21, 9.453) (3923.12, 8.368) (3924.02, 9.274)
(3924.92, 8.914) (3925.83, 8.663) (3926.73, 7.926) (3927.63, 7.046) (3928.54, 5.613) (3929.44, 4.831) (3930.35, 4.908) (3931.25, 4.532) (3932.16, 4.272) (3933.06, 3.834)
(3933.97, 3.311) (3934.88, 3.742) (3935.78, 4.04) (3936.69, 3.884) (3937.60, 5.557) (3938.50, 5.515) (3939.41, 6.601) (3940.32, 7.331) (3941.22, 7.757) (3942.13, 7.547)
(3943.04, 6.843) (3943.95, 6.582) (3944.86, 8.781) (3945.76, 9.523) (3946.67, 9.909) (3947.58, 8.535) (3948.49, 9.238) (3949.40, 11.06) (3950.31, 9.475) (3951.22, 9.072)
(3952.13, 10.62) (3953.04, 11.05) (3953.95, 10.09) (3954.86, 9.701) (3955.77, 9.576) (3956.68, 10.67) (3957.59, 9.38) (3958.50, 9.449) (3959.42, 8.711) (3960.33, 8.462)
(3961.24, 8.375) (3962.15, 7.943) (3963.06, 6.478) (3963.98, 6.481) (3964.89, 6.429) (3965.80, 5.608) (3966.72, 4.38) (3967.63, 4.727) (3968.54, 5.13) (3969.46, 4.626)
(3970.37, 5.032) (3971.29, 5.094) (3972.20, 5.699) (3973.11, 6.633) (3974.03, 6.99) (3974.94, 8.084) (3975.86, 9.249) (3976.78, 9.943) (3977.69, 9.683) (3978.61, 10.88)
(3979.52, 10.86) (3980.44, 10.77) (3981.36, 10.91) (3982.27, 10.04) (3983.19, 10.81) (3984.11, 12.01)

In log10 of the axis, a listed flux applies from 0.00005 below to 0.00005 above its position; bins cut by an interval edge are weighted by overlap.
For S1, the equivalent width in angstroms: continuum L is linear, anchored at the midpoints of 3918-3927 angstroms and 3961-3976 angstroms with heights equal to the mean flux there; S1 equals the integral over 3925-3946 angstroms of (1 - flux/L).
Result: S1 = 5.3 angstroms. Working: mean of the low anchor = 8.85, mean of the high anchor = 6.2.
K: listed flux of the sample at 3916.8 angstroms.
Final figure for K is 9.64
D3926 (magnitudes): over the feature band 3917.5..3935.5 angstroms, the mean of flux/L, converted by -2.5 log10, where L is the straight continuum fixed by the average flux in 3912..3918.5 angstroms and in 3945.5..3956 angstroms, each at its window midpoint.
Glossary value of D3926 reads 0.35 mag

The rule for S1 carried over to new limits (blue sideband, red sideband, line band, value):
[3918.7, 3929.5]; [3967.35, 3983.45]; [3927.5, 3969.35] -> 4.8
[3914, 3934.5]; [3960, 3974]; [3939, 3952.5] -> -3.7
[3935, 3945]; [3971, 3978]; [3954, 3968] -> -1.5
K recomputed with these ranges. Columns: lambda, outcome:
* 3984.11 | 12.01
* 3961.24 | 8.375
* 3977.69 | 9.683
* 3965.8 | 5.608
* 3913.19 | 9.886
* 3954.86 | 9.701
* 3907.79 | 9.064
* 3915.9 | 9.649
